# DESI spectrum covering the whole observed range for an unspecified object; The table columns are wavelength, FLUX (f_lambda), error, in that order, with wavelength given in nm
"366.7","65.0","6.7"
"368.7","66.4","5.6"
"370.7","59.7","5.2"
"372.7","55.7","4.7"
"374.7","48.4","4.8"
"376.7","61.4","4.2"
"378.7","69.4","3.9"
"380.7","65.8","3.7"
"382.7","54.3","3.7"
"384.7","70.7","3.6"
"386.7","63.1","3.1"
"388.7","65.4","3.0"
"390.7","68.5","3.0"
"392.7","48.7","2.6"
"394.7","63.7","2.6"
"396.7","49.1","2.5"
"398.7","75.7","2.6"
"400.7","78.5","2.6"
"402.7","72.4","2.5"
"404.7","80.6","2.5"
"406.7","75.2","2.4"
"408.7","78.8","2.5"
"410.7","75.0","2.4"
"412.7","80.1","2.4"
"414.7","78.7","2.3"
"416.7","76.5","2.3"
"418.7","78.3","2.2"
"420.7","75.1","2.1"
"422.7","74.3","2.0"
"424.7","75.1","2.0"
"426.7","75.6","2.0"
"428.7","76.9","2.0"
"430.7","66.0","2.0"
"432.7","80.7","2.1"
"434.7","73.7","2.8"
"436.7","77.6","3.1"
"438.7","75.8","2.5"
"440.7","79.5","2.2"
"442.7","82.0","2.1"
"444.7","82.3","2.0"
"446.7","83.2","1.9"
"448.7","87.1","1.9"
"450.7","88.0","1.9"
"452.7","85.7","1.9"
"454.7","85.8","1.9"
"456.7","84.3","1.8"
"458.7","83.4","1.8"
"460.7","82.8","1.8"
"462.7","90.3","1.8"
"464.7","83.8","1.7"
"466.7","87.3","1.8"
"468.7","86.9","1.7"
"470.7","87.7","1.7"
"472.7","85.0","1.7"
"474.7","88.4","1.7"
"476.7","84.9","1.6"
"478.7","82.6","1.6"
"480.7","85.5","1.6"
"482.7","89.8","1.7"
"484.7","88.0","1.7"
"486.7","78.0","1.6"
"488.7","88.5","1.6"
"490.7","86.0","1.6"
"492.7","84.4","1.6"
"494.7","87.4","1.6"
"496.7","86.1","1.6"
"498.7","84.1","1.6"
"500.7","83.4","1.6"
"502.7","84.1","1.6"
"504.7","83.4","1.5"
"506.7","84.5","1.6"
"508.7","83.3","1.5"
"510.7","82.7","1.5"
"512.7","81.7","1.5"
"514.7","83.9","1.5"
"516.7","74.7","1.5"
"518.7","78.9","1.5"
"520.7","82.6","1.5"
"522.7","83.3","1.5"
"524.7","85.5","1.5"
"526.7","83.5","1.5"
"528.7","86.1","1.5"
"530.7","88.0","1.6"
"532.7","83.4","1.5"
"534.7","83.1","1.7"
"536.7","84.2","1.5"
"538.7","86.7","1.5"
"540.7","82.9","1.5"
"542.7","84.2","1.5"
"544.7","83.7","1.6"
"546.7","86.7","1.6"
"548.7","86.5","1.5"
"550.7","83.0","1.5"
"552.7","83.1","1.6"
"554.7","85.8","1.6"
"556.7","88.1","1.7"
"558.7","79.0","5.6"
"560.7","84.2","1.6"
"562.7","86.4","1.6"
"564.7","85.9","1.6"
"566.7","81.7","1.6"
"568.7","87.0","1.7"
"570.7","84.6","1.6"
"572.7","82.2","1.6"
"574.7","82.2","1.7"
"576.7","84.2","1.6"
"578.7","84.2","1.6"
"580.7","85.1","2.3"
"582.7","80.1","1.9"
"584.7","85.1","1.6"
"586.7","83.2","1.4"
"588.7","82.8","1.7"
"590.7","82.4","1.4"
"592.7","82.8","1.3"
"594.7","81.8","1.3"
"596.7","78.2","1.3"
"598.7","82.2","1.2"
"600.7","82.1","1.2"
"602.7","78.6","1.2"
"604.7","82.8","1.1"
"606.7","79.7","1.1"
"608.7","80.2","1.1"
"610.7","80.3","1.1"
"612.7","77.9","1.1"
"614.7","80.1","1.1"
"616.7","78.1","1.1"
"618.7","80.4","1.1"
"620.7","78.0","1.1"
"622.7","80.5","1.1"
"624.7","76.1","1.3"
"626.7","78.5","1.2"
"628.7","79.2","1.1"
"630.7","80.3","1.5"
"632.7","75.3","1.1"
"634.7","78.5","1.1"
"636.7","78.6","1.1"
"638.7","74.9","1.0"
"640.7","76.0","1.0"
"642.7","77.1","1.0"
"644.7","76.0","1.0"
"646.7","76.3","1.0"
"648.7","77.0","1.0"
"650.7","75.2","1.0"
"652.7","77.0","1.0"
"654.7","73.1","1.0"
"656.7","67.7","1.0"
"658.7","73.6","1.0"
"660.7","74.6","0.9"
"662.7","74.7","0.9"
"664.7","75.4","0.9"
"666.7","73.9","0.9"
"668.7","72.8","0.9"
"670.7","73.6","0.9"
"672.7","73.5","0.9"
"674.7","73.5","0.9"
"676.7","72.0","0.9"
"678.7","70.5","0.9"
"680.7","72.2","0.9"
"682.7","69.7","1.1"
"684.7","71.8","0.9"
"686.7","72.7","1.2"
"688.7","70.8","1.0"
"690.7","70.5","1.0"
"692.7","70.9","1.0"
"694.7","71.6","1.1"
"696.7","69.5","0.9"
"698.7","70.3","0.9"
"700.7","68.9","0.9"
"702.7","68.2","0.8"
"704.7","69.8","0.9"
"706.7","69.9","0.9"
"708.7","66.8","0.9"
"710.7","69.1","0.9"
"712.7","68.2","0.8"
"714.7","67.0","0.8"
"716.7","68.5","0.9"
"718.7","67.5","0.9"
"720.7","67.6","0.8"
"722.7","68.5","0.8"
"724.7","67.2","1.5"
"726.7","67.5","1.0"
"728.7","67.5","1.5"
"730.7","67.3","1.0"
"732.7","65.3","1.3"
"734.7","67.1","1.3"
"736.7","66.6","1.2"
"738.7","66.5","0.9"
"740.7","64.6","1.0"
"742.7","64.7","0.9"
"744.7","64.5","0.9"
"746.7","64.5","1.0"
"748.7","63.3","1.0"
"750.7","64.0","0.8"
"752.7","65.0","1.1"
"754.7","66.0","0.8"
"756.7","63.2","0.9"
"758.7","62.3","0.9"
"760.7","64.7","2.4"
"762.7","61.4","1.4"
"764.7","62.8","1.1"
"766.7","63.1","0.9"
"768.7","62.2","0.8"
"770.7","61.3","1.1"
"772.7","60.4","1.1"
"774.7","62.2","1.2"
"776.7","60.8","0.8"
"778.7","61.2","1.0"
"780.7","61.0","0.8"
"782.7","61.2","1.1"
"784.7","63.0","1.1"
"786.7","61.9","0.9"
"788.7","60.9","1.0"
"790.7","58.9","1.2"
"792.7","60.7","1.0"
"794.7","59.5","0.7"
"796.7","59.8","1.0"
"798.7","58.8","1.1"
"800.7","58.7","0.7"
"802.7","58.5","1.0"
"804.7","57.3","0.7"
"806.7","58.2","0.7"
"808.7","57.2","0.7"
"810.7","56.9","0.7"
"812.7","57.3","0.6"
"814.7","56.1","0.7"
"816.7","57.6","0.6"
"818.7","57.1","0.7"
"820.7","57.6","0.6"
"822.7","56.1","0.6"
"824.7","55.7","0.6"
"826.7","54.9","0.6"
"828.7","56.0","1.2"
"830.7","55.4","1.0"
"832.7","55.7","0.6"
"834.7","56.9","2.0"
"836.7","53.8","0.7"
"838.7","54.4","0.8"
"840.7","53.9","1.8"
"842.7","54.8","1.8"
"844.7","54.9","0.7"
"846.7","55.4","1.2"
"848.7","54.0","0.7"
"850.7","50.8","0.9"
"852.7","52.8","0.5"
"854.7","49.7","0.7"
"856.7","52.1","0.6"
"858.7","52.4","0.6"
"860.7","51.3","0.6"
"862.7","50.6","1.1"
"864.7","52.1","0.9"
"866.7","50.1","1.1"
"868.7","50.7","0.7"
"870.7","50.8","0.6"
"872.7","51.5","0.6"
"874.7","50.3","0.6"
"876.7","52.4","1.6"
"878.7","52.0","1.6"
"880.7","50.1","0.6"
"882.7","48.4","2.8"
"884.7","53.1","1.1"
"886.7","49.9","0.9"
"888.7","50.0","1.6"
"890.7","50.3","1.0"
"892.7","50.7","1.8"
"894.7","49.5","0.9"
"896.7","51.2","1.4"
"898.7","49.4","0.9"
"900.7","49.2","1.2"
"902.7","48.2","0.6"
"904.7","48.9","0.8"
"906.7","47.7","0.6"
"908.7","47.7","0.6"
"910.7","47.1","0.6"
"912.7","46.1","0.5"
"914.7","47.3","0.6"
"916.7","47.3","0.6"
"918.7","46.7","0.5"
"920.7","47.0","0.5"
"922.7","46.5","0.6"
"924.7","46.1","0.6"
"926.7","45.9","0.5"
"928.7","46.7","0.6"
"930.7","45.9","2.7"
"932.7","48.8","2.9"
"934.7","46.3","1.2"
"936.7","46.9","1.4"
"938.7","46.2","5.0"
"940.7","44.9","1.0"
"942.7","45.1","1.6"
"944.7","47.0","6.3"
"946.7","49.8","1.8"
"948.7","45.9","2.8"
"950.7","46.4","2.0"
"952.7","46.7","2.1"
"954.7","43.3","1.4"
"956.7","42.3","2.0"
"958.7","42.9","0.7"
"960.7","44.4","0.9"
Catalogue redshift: 0.000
